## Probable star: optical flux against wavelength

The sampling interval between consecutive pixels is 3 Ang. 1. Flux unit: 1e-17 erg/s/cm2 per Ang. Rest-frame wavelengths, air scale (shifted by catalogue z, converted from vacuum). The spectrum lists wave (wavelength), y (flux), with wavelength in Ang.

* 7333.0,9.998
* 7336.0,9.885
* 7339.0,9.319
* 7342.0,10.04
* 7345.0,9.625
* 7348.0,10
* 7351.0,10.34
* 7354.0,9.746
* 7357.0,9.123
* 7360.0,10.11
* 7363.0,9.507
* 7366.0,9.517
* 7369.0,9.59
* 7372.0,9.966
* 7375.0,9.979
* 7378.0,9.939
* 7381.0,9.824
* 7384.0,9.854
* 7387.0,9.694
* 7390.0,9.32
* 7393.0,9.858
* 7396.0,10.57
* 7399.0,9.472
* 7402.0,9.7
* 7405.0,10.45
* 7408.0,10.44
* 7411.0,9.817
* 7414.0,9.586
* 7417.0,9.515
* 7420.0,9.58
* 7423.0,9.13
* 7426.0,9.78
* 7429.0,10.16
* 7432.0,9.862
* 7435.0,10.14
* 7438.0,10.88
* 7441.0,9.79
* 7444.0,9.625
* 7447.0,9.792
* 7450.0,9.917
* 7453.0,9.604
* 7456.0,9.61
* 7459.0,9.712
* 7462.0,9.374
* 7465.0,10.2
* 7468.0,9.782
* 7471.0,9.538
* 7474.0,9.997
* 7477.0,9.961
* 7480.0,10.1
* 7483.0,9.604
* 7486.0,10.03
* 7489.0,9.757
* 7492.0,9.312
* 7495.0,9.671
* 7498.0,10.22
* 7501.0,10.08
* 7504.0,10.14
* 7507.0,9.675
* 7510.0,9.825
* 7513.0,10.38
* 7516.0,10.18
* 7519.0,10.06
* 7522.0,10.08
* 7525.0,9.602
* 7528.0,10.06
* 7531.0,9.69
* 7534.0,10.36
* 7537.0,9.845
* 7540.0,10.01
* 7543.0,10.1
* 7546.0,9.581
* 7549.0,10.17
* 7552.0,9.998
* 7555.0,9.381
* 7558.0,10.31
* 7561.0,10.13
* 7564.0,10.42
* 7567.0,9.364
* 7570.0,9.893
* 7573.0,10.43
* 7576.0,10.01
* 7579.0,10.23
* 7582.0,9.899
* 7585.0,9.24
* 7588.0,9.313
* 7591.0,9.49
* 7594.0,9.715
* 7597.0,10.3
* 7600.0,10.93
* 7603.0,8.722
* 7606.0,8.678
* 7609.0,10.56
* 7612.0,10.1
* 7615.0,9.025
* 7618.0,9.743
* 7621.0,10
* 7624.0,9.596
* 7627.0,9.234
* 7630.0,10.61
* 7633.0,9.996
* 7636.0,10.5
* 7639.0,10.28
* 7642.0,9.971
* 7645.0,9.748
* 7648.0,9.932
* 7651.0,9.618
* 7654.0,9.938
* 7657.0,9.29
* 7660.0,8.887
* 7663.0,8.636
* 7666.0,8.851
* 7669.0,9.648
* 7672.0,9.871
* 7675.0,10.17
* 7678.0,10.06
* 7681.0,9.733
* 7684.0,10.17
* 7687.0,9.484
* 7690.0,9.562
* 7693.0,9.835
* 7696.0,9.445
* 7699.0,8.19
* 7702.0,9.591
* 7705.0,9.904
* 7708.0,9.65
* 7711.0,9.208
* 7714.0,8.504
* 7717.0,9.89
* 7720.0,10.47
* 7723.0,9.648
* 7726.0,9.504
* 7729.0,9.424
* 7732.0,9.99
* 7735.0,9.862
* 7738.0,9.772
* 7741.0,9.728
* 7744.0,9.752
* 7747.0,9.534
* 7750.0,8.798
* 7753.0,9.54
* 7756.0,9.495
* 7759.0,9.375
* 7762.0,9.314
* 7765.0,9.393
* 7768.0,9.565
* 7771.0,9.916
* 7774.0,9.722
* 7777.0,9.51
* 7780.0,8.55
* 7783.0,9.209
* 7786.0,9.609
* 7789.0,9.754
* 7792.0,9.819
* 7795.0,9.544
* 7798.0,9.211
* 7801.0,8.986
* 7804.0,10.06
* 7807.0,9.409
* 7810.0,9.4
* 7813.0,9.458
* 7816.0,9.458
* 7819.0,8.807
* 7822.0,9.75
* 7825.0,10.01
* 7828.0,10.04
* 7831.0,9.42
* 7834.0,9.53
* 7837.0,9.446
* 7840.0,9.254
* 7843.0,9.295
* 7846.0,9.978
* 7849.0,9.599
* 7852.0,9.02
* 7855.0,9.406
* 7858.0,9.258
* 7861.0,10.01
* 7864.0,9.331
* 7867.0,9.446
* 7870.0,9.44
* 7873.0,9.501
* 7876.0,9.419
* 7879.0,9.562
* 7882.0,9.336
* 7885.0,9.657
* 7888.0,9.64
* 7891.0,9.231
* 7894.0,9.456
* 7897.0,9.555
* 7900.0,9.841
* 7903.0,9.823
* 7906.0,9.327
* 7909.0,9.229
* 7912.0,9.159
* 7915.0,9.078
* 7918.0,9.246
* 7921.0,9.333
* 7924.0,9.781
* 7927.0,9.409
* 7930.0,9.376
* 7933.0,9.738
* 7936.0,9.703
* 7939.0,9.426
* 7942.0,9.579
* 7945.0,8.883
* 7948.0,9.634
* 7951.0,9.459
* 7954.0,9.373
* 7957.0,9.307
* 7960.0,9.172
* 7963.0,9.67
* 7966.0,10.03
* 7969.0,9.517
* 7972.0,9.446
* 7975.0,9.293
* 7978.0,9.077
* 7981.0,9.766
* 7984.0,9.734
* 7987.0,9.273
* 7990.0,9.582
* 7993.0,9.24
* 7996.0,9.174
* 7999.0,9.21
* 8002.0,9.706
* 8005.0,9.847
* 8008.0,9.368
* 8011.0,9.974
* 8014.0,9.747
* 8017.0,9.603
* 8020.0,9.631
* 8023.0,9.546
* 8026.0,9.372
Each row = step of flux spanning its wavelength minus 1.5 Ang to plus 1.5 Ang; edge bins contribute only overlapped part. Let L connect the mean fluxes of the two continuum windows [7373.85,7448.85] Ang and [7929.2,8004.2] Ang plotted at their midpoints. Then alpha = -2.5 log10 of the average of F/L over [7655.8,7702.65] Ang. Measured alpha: 0.024 mag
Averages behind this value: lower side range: 9.87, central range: 9.46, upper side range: 9.46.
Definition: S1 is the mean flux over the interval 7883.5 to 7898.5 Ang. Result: 9.51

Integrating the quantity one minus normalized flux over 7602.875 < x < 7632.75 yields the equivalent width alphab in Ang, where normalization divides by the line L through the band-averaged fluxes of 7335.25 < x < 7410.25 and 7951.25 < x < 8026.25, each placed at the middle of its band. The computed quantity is 0.06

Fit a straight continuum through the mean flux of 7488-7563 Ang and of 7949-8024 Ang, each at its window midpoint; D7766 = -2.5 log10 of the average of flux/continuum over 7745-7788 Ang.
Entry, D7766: 0.04 mag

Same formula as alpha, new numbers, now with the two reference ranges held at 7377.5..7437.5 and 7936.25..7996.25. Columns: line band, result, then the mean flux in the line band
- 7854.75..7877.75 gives 0.00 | 9.48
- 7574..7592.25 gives 0.00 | 9.72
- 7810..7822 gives 0.03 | 9.32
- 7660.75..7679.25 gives 0.02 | 9.51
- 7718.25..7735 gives -0.02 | 9.81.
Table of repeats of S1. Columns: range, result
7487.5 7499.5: 9.74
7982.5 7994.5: 9.46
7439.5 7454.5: 9.75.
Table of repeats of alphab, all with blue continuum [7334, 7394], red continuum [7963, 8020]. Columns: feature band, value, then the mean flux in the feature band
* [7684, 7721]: 0.6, 9.49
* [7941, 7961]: 0.4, 9.34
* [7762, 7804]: 0.7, 9.46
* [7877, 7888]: 0.1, 9.53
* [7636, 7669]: 0.3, 9.57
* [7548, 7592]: -0.9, 9.89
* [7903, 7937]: 0.5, 9.41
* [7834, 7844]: 0.2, 9.36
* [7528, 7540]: -0.3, 9.98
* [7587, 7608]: 0.1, 9.62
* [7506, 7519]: -0.4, 10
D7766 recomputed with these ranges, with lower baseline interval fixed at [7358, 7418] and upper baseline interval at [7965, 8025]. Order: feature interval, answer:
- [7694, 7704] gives 0.06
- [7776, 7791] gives 0.03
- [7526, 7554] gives -0.02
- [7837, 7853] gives 0.02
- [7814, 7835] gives 0.01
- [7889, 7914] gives 0.01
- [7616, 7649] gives -0.03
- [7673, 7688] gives -0.03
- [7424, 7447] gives -0.02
